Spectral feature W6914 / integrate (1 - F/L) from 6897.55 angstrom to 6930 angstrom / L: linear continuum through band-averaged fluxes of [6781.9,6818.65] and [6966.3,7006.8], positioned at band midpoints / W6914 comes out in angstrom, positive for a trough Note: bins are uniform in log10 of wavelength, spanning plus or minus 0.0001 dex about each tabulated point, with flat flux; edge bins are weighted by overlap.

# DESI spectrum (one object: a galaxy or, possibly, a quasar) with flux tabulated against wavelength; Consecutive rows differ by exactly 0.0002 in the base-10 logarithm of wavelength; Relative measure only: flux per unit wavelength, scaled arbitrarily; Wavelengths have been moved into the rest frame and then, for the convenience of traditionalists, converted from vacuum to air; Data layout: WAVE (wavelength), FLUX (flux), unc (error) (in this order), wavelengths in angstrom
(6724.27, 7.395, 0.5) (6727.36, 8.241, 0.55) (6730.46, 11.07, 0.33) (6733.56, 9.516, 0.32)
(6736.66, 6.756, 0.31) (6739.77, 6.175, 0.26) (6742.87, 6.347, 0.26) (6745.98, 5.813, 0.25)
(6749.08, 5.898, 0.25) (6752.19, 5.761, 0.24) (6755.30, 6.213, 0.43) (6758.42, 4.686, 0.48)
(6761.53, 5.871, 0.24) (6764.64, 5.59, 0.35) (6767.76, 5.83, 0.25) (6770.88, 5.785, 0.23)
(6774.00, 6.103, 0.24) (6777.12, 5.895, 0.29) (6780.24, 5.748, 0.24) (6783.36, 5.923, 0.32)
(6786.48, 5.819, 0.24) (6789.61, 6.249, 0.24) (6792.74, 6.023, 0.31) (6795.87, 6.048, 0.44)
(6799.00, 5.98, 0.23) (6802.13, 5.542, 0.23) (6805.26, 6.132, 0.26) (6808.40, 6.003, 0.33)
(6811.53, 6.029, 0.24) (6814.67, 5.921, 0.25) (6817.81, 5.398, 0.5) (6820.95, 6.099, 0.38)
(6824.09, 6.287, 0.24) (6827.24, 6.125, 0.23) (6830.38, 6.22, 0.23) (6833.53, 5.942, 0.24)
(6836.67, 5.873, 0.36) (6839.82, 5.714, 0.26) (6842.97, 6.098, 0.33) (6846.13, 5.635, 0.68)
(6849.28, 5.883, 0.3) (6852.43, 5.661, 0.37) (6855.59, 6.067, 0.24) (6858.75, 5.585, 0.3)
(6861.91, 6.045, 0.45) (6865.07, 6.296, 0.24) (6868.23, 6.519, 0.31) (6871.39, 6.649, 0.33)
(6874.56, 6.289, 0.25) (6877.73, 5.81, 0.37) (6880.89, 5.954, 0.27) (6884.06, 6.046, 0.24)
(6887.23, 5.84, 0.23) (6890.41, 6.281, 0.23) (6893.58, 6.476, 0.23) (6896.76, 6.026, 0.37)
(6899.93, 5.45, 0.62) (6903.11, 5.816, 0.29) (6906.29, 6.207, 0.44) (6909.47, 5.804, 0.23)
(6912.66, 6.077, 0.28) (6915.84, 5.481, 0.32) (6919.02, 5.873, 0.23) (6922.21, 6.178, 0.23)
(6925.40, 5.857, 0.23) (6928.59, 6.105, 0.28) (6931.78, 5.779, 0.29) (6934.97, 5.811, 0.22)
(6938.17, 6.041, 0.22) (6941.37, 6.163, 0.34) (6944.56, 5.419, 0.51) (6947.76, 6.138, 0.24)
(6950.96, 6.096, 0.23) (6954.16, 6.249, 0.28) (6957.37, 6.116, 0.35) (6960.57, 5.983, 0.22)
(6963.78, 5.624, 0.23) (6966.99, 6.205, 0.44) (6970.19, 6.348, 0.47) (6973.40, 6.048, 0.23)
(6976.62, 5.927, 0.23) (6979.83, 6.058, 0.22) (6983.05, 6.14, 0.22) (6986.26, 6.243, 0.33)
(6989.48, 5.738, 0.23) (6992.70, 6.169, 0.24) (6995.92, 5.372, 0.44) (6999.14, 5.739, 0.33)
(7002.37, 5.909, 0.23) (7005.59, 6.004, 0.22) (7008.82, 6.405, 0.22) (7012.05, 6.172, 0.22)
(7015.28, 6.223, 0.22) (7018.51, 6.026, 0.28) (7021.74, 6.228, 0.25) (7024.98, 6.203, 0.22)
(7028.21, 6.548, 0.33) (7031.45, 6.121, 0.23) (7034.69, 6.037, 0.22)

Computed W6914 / 0.4 angstrom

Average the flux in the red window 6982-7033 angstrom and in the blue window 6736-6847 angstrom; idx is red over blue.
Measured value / 1.03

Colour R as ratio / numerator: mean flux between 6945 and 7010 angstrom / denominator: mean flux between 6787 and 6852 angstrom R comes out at 1.01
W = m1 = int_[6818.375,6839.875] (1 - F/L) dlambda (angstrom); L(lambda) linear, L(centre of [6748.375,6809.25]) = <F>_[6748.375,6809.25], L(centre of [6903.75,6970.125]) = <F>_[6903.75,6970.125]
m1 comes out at -0.5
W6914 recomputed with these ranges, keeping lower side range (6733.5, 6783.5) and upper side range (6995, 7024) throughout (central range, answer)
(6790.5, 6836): 0.25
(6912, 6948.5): 0.75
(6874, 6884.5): 0.04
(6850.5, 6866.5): 0.25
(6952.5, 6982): -0.19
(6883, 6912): 0.13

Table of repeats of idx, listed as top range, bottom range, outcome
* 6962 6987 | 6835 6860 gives 1.04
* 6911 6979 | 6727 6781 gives 0.92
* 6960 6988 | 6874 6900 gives 1.00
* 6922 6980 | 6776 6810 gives 1.01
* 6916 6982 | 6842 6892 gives 0.99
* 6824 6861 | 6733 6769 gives 0.97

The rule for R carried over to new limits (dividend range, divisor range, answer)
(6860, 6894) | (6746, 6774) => 1.08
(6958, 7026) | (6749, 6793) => 1.04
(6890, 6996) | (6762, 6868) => 1.01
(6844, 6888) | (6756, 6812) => 1.03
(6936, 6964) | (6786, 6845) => 1.00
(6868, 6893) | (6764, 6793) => 1.05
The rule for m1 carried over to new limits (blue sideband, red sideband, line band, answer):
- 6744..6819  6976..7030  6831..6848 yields 0.10 angstrom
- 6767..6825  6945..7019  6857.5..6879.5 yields -0.75 angstrom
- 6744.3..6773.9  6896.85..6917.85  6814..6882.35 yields -2.53 angstrom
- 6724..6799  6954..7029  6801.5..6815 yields 0.84 angstrom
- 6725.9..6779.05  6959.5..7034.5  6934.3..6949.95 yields 0.62 angstrom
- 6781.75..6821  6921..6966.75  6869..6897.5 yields -1.01 angstrom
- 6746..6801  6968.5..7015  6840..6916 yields -0.93 angstrom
